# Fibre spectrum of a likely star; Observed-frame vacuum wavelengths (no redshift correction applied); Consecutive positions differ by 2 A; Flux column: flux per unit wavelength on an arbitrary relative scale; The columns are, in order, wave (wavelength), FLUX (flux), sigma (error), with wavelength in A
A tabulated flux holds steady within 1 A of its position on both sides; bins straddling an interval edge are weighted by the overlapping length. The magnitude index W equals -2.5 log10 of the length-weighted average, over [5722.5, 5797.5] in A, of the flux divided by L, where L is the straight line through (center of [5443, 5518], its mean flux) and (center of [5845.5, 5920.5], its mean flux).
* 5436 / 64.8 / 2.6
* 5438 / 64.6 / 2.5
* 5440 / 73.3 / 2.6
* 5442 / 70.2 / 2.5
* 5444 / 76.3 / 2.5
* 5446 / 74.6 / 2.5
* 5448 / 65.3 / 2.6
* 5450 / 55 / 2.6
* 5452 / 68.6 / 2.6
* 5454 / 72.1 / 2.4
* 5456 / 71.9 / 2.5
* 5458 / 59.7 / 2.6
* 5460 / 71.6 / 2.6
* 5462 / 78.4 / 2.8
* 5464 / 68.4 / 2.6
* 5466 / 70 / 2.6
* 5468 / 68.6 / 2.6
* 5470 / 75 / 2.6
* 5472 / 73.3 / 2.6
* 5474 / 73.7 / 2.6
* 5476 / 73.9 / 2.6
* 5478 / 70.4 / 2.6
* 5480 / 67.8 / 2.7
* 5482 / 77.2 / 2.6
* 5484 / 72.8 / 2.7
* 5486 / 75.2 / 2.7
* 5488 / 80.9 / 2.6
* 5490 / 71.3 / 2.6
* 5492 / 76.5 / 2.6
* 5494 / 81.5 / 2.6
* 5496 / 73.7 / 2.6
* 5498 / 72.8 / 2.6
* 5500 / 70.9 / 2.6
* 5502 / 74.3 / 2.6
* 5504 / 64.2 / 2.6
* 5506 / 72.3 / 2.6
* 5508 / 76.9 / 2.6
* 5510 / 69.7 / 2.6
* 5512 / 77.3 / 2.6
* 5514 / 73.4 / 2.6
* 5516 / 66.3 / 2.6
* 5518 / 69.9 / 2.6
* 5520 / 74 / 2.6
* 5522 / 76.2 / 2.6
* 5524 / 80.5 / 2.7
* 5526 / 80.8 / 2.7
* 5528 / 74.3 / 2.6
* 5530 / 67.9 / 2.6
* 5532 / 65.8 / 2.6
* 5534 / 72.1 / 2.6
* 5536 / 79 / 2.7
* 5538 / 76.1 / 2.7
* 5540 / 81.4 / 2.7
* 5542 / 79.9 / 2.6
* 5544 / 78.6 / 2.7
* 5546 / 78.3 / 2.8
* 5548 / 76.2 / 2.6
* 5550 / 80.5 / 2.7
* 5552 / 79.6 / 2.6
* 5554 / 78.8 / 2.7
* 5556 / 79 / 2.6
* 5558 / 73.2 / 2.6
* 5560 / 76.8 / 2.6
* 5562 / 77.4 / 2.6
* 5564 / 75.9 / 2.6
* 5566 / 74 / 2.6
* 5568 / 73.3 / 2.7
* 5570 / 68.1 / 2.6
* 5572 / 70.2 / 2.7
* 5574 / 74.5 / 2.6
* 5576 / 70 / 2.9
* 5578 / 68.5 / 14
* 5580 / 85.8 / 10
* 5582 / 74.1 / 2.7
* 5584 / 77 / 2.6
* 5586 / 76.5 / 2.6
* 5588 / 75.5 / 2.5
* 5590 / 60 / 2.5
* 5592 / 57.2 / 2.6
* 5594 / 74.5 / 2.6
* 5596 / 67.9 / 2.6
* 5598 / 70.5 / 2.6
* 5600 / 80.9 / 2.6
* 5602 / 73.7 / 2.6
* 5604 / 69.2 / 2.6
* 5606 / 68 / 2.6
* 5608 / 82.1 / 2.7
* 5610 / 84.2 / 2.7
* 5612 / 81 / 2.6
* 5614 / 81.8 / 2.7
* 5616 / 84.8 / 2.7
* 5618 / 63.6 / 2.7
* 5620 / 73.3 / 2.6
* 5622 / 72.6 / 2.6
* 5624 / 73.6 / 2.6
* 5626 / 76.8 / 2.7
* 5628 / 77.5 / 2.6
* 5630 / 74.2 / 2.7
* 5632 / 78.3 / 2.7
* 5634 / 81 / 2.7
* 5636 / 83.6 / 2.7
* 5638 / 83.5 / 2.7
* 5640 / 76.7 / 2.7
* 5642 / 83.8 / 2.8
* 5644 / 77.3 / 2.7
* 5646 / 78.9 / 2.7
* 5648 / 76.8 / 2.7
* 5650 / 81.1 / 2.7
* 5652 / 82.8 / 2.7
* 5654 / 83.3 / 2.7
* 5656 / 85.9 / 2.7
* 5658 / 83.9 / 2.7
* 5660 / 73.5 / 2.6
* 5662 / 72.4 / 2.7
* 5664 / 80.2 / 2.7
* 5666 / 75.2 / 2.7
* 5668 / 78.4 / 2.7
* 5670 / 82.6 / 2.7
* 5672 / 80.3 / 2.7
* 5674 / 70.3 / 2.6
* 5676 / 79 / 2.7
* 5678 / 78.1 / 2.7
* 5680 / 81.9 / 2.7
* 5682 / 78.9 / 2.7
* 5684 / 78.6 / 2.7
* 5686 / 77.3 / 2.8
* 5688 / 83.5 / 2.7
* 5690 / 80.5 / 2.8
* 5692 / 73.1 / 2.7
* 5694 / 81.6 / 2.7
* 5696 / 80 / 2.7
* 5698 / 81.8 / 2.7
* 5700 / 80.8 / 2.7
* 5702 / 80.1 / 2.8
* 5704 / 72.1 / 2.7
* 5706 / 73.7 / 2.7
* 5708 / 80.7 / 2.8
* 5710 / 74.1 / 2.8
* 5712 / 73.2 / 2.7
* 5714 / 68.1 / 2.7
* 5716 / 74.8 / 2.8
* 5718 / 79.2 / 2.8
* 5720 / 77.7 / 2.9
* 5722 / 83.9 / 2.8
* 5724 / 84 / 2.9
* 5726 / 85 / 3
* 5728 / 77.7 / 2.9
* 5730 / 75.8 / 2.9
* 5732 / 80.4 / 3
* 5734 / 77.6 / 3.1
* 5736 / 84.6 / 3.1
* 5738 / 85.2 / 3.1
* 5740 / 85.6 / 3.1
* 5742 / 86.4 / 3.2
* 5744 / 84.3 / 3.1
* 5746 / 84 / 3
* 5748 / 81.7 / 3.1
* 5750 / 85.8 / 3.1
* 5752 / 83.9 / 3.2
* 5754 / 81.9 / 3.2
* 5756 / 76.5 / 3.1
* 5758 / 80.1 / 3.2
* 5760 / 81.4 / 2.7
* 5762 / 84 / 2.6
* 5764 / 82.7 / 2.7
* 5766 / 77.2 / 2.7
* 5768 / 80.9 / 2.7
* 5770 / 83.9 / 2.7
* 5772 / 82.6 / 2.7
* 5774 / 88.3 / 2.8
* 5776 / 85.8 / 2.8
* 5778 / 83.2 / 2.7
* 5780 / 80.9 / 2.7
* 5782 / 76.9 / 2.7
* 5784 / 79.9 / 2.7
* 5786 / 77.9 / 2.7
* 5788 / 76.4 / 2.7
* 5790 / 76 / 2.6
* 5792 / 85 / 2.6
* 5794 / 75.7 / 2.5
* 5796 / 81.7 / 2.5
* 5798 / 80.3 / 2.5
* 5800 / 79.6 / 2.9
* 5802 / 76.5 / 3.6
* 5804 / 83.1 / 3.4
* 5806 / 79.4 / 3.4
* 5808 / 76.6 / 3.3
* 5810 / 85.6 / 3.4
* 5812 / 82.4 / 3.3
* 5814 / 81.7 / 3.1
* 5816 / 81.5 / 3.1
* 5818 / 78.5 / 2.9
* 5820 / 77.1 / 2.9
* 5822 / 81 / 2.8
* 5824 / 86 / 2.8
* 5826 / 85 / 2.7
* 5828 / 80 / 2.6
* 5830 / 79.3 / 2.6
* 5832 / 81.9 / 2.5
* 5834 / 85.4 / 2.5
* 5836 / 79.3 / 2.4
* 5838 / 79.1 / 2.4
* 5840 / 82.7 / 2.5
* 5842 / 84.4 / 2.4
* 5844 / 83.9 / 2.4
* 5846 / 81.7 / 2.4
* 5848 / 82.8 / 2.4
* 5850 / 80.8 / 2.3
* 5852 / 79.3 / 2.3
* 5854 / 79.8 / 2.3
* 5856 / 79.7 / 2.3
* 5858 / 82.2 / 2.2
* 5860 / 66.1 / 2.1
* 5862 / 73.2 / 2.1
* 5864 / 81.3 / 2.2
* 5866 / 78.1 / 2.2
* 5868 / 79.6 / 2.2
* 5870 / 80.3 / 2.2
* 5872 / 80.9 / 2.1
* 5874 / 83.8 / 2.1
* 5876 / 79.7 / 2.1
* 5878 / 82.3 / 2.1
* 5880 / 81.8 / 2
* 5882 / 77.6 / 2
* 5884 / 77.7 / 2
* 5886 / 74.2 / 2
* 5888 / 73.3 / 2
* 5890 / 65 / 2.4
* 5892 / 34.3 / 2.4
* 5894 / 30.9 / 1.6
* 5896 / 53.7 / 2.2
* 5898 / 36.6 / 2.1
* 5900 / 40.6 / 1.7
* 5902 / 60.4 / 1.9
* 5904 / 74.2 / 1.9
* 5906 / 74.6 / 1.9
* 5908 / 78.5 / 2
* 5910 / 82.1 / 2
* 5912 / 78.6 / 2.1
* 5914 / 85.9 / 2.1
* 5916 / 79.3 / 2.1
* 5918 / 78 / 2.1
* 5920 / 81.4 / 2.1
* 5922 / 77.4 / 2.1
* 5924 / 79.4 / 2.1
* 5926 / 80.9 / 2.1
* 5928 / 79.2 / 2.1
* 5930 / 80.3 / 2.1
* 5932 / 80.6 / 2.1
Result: -0.13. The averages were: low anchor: 71.9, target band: 81.7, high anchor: 72.8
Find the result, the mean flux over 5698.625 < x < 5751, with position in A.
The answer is 79.9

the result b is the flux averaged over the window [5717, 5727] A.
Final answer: 82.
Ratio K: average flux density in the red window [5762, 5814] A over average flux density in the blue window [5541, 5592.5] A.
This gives 1.08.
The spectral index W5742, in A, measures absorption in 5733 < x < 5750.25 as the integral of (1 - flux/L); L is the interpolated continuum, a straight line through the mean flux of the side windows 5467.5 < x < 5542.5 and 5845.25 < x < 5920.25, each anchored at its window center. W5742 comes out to -2.5 A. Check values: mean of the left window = 73.9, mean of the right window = 72.8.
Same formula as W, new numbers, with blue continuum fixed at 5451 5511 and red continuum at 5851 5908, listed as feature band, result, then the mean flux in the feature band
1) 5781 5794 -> -0.11 mag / 78.5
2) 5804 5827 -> -0.16 mag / 81.4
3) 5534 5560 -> -0.09 mag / 78.1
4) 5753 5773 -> -0.15 mag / 81.1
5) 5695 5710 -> -0.10 mag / 78.2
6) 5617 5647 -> -0.08 mag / 77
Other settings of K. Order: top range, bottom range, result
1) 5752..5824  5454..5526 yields 1.11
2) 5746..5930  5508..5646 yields 1.03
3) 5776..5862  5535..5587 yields 1.05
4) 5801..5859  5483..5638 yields 1.09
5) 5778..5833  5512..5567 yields 1.06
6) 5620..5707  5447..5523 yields 1.09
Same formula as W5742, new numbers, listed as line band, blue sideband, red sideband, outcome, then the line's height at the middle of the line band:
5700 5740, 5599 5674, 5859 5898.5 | -1.71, 75.3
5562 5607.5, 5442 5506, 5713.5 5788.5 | 1.99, 75.6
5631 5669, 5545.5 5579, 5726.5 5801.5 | -1.03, 77.7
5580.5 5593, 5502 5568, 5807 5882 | 0.88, 76.1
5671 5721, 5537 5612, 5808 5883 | -0.08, 77.5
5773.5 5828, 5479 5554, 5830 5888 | -1.19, 79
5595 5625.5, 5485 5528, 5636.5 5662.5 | 1.32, 78.6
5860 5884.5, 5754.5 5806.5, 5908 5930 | 0.35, 80.3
